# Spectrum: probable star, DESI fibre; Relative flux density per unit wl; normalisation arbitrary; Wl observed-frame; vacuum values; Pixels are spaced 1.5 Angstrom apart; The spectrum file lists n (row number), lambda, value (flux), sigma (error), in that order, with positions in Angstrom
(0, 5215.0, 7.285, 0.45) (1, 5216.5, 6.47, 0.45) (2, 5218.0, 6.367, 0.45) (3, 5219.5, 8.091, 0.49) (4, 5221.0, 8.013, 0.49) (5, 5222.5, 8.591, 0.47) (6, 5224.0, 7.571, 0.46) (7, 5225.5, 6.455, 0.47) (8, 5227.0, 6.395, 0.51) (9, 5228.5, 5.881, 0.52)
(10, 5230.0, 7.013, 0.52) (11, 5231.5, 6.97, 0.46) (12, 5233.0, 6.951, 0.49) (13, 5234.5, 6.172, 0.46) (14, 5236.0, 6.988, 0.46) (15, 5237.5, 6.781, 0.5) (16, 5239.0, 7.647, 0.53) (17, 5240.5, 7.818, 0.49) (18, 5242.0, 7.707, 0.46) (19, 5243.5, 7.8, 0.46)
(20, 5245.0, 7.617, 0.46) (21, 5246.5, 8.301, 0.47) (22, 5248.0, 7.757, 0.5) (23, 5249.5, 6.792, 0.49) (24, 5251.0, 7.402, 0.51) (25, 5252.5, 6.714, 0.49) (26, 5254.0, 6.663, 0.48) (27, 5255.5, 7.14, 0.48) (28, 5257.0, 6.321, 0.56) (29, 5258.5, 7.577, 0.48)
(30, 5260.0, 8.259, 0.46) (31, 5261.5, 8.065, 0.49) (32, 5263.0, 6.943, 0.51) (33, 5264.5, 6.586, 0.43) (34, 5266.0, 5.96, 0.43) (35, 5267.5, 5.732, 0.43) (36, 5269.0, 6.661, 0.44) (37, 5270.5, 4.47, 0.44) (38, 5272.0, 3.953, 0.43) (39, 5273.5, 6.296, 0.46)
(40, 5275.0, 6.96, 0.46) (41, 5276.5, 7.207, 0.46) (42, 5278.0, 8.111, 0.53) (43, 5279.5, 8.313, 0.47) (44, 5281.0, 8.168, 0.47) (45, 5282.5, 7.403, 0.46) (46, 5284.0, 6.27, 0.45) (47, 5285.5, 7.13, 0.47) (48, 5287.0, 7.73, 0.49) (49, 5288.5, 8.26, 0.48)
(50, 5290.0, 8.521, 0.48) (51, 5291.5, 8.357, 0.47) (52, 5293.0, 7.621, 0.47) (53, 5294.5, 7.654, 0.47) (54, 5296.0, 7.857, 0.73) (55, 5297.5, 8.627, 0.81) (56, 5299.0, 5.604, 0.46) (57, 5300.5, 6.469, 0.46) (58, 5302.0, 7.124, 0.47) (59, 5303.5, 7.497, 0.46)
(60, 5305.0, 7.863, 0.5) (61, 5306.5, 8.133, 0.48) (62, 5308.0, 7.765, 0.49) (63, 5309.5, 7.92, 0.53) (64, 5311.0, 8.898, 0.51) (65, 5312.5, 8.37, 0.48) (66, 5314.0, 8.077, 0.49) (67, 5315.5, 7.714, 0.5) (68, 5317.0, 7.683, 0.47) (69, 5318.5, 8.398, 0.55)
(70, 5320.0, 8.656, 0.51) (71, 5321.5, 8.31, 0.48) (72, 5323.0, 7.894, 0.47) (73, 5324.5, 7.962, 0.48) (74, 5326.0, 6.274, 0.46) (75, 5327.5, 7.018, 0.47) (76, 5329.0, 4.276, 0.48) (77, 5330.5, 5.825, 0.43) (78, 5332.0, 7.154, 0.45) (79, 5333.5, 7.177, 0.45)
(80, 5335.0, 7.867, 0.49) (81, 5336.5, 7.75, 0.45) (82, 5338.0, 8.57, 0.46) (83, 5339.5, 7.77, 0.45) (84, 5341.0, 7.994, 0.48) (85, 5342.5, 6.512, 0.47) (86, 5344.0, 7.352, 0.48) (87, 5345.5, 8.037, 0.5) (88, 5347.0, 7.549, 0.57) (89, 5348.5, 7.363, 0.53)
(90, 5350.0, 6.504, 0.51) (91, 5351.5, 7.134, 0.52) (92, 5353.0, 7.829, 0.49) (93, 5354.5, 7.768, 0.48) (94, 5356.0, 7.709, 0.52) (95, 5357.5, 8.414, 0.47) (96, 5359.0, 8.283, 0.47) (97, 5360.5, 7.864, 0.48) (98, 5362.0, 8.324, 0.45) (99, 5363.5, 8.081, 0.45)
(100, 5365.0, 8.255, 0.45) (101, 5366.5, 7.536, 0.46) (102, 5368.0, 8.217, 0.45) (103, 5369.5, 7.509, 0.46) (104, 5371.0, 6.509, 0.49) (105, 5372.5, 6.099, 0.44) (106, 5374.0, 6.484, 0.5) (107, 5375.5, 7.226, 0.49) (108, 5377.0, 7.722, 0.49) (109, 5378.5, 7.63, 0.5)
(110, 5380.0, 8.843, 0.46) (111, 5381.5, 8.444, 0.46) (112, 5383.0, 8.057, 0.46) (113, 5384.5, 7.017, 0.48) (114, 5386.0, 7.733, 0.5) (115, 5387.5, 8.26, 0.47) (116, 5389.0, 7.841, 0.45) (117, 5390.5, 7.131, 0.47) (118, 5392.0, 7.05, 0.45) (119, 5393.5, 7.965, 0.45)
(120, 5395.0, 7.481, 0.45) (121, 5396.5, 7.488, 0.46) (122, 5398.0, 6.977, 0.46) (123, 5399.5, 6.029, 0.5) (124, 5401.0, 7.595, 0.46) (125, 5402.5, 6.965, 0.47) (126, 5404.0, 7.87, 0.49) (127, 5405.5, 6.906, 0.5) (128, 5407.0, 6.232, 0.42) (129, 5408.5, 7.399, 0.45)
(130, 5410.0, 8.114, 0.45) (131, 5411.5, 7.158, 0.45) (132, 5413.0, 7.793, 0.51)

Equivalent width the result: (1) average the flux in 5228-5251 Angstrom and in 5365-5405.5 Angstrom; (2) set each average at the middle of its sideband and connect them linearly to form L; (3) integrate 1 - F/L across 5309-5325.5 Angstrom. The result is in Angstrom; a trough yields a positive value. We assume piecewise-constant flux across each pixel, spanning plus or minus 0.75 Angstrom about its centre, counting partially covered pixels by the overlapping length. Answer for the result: -1.8 Angstrom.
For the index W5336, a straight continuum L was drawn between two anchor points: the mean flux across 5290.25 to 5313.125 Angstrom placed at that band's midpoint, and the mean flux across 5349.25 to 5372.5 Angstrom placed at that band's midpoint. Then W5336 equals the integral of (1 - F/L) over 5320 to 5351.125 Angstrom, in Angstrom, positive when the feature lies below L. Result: 1.7 Angstrom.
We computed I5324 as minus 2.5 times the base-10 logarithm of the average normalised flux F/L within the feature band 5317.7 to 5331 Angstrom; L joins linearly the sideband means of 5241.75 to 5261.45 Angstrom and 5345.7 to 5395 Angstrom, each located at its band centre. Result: 0.05 mag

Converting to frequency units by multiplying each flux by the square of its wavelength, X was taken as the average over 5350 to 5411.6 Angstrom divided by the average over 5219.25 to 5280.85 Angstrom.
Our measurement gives 1.12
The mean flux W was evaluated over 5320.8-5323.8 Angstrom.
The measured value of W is 8.1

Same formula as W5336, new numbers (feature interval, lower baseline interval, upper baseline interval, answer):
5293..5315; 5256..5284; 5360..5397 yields -1.9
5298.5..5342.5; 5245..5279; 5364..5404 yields -2.3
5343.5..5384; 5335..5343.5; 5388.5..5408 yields -0.8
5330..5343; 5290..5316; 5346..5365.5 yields 0.5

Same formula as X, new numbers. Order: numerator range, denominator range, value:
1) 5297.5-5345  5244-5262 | 1.04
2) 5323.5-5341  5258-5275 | 1.14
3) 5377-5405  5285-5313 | 1.01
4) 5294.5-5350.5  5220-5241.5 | 1.09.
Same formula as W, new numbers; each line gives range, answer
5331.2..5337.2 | 7.47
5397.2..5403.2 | 6.9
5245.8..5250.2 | 7.62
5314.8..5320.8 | 8.12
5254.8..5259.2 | 7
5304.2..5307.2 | 7.99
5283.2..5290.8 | 7.59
